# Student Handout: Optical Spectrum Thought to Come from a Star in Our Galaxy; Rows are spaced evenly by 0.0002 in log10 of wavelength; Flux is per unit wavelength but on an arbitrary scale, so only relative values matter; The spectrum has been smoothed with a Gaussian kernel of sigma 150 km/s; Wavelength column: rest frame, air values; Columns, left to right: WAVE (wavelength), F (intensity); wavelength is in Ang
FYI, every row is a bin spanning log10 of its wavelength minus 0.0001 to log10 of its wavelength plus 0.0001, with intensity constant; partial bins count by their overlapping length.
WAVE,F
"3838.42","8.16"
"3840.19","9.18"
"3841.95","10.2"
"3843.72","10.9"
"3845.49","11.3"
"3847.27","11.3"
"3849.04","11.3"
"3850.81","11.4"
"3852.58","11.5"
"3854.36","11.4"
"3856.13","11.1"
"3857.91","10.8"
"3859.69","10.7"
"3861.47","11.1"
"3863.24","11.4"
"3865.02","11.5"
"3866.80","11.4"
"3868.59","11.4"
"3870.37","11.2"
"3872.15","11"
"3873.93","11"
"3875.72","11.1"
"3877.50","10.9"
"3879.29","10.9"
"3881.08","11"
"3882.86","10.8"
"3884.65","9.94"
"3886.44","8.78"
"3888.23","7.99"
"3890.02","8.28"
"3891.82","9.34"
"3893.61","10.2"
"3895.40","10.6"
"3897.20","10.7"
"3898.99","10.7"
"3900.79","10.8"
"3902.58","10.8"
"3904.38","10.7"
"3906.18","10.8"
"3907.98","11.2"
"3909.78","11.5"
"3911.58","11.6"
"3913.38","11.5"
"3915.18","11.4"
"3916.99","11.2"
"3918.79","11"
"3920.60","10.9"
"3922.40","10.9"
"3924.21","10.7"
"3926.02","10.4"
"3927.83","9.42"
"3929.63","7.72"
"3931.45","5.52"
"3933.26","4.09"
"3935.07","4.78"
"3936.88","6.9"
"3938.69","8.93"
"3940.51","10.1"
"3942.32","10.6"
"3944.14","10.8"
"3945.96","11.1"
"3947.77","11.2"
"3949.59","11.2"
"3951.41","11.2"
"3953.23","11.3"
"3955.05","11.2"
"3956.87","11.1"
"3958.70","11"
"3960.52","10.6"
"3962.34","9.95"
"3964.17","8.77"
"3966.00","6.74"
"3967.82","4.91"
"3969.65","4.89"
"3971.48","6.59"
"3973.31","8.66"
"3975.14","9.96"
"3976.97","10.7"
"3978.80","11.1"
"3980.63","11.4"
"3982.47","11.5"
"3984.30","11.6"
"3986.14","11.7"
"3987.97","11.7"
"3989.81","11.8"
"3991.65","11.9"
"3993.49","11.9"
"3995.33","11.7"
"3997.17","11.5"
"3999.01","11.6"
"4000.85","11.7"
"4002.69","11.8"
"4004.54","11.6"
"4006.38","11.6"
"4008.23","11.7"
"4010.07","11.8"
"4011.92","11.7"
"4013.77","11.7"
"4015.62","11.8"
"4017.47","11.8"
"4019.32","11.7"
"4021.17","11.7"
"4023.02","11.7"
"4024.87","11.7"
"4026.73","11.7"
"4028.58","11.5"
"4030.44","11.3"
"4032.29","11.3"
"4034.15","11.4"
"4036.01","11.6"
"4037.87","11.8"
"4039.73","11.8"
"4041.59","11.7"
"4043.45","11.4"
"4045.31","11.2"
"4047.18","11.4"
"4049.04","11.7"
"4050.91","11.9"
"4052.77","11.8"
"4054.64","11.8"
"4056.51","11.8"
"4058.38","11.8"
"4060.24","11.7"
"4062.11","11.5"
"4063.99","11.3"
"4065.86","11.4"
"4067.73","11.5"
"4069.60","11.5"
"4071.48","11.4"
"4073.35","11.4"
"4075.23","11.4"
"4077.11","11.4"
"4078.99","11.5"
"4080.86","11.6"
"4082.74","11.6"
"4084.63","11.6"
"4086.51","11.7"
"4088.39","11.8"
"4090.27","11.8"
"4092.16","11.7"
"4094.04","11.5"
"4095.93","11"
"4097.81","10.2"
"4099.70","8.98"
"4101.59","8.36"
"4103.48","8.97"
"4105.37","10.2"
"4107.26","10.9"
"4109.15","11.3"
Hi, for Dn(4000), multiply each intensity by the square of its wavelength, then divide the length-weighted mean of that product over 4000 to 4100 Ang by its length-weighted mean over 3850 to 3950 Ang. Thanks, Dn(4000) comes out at 1.21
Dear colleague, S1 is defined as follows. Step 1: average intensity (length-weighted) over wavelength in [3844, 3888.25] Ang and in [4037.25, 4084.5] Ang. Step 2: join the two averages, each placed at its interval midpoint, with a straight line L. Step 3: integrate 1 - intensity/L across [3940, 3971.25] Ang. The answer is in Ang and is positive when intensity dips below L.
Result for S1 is 4.2 Ang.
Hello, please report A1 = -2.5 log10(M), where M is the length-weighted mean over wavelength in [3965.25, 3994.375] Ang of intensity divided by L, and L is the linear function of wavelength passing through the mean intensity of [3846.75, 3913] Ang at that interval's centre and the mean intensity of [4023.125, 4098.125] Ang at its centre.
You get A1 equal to 0.14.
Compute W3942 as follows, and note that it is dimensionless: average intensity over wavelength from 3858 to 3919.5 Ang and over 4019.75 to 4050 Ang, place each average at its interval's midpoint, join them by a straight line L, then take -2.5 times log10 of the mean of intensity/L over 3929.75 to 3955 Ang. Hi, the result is 0.211 mag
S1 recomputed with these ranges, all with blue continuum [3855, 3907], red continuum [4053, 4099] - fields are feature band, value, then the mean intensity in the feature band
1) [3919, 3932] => 1.5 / 9.55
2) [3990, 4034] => -1.9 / 11.7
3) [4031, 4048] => -0.3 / 11.5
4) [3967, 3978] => 3.3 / 7.68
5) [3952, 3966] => 0.8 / 10.3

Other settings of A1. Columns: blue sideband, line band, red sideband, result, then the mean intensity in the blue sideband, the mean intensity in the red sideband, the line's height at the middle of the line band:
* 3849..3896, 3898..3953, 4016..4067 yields 0.10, 10.7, 11.6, 11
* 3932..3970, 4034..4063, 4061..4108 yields -0.11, 9.14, 11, 10.5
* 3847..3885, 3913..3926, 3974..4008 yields 0.02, 11.1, 11.5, 11.3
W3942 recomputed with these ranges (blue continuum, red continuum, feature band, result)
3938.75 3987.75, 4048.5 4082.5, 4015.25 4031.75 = -0.07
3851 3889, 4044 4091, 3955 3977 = 0.28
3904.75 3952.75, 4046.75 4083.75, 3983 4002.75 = -0.10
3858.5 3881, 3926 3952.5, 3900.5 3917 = -0.13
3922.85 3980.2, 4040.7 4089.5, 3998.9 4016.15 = -0.13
